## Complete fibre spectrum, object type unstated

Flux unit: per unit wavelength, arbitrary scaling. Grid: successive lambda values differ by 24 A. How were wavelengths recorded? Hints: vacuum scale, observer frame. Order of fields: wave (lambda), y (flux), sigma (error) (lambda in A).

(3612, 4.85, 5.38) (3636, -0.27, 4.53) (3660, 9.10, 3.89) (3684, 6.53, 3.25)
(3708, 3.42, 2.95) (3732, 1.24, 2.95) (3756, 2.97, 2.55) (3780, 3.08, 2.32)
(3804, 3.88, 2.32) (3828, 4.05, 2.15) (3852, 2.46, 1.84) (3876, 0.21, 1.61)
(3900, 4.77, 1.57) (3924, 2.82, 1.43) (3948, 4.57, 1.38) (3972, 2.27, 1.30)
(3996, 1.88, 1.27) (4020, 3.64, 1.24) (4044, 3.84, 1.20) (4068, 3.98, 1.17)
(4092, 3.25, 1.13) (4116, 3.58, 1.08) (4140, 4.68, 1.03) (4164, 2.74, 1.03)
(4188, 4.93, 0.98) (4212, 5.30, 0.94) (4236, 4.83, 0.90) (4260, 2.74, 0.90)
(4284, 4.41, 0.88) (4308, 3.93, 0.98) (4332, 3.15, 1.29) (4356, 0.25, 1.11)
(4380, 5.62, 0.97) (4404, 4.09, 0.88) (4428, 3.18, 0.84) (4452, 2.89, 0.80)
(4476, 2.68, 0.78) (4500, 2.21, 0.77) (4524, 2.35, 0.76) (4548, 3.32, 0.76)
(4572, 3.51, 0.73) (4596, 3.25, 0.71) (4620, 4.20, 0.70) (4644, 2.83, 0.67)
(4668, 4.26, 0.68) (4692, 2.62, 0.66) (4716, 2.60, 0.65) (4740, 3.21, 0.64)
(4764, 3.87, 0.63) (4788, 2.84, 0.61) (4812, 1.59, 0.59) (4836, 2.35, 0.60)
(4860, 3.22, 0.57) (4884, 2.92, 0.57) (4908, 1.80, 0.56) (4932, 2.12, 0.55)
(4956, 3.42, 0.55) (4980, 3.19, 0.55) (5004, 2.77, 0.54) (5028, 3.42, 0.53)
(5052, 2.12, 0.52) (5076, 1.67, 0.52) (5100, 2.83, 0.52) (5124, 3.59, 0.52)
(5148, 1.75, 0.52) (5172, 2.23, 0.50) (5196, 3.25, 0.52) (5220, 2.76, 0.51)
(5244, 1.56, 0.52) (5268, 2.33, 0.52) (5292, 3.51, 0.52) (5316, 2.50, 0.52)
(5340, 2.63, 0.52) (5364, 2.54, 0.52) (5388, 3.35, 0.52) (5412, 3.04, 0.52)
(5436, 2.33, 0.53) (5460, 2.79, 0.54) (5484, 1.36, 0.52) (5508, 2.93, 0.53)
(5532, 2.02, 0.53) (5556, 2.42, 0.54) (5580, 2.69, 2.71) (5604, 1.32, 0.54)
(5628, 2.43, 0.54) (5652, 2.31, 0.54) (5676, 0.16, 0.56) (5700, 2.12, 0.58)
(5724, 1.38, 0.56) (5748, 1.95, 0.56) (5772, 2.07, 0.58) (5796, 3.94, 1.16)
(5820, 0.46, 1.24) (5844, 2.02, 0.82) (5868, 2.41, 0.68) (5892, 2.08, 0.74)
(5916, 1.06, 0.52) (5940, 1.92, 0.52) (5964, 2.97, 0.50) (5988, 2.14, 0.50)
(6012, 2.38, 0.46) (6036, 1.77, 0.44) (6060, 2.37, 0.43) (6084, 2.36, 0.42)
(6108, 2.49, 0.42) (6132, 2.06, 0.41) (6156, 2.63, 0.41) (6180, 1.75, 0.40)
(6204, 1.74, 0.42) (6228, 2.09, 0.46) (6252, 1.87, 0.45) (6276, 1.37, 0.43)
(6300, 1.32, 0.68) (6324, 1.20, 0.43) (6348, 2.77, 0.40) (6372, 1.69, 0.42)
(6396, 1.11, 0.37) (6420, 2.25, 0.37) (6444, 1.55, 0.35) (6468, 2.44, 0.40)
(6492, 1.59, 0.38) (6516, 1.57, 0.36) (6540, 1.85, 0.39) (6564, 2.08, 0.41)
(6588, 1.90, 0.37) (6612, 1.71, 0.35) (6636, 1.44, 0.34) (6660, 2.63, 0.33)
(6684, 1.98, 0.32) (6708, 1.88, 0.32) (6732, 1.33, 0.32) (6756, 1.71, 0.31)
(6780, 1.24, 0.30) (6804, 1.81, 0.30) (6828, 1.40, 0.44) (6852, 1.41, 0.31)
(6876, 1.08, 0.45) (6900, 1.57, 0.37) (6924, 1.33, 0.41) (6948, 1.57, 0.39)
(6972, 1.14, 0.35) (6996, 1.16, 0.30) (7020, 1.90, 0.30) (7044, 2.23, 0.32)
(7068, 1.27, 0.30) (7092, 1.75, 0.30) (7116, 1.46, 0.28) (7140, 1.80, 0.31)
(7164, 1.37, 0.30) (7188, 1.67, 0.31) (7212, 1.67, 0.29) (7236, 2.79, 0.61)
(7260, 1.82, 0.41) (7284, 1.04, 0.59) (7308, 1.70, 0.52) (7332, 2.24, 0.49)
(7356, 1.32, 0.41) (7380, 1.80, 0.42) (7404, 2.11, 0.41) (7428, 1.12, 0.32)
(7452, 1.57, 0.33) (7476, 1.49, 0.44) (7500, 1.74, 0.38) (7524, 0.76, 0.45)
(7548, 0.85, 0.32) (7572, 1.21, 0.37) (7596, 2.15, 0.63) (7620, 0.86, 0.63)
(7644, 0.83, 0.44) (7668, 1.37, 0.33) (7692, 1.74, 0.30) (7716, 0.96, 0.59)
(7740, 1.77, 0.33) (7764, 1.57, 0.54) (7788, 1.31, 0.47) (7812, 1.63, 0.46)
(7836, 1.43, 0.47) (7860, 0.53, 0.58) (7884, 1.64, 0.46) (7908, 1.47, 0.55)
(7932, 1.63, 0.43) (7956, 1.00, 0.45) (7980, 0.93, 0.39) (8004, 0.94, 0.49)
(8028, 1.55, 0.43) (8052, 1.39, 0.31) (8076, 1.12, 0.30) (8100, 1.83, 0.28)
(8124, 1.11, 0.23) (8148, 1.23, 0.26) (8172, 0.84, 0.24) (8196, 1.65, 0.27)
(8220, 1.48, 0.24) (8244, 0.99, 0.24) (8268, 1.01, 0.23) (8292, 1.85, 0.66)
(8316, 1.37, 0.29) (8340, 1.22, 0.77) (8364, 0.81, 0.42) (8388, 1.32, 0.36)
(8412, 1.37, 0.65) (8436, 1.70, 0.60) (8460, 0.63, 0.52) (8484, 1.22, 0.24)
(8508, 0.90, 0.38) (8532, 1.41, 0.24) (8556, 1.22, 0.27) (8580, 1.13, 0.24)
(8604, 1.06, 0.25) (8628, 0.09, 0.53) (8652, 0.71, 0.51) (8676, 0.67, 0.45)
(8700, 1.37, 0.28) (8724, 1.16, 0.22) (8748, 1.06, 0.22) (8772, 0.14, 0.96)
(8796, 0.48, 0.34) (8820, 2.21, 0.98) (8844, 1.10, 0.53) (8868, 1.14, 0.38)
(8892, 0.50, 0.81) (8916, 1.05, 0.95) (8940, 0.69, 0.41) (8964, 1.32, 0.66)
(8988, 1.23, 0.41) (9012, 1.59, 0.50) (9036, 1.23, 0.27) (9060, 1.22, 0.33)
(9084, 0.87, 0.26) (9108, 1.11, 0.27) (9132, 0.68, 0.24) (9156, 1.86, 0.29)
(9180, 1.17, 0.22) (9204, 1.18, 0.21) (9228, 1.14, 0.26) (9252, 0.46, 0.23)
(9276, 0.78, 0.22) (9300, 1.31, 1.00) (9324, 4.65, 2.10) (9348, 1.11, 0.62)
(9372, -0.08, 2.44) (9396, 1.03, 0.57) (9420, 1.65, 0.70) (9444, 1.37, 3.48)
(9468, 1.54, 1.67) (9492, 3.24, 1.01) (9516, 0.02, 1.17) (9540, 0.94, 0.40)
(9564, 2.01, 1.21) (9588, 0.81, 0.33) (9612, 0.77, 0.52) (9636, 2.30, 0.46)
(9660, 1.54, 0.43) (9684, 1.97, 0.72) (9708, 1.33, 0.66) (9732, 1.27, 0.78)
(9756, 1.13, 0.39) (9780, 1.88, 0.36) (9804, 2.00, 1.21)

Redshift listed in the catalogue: 1.499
